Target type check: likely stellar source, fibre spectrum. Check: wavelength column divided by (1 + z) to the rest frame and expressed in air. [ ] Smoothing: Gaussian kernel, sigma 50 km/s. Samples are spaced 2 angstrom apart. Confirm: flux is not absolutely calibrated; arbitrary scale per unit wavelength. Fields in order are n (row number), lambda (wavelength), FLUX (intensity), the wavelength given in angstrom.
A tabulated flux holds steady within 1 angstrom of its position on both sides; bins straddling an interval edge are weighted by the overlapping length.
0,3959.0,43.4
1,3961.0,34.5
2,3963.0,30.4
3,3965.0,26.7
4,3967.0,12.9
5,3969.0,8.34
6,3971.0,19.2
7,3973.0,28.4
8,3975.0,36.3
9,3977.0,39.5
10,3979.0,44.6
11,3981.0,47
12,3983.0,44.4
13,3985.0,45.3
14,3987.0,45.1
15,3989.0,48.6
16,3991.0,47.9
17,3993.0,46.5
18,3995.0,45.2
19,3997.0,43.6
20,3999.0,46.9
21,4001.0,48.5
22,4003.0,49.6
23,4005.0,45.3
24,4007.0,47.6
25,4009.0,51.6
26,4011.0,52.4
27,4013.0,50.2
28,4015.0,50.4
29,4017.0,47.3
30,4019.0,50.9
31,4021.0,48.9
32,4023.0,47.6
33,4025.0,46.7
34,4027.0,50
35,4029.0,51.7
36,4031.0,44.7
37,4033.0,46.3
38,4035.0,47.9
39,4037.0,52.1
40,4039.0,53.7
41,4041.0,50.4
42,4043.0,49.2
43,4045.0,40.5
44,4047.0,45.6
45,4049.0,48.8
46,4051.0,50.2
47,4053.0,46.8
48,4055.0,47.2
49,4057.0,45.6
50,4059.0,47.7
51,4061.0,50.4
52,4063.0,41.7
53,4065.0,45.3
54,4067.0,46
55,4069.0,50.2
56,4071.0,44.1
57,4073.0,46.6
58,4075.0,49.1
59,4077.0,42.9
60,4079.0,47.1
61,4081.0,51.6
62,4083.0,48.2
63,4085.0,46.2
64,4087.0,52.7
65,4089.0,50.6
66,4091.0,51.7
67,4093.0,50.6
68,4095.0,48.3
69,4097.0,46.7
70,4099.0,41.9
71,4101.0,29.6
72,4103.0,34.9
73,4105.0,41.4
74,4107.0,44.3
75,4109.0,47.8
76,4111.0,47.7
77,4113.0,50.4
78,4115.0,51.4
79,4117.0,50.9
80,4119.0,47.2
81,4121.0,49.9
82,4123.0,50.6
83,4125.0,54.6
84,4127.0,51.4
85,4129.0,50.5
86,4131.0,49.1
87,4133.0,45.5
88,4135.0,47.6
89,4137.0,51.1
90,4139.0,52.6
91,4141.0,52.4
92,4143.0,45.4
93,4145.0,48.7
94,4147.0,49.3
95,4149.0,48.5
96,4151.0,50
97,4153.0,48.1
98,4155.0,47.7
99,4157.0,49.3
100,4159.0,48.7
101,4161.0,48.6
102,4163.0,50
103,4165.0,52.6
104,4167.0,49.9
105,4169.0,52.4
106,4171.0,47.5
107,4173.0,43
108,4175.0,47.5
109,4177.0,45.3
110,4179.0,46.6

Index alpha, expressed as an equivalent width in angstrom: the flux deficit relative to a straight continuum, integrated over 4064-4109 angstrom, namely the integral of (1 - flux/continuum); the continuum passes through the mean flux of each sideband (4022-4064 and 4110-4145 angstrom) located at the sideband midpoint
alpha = 2.7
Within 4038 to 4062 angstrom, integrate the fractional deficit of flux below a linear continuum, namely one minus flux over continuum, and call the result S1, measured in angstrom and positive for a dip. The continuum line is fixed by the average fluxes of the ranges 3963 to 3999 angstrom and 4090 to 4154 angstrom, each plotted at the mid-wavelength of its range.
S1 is -3.2 angstrom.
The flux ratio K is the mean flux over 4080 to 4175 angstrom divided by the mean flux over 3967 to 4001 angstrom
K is 1.23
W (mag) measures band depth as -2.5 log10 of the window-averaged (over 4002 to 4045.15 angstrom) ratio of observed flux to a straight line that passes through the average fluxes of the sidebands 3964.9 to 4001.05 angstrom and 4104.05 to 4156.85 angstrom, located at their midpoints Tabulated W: -0.19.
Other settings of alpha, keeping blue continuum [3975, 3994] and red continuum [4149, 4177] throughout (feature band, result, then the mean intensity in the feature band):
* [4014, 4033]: -1.2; 48.6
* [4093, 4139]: 0.6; 47.1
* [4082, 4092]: -0.6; 49.9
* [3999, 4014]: -1.2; 49.2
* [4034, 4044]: -1.0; 50.7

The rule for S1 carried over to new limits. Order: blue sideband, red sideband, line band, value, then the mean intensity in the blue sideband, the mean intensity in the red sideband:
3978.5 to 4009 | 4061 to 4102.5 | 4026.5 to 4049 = -0.9 angstrom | 46.6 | 46.5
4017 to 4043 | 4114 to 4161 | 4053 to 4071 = 1.0 angstrom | 49.2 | 49.6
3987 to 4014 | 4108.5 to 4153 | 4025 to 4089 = 1.1 angstrom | 47.9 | 49.6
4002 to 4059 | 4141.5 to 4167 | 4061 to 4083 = 0.9 angstrom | 48.5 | 49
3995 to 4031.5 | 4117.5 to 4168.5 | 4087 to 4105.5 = 1.8 angstrom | 48.5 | 49.6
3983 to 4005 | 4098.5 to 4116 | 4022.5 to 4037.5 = -0.9 angstrom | 46.5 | 43.3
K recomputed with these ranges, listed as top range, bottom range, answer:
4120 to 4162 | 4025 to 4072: 1.04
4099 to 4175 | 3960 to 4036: 1.13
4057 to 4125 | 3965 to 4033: 1.09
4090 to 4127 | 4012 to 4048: 0.96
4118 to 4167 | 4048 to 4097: 1.04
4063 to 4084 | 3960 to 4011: 1.18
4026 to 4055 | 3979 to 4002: 1.05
